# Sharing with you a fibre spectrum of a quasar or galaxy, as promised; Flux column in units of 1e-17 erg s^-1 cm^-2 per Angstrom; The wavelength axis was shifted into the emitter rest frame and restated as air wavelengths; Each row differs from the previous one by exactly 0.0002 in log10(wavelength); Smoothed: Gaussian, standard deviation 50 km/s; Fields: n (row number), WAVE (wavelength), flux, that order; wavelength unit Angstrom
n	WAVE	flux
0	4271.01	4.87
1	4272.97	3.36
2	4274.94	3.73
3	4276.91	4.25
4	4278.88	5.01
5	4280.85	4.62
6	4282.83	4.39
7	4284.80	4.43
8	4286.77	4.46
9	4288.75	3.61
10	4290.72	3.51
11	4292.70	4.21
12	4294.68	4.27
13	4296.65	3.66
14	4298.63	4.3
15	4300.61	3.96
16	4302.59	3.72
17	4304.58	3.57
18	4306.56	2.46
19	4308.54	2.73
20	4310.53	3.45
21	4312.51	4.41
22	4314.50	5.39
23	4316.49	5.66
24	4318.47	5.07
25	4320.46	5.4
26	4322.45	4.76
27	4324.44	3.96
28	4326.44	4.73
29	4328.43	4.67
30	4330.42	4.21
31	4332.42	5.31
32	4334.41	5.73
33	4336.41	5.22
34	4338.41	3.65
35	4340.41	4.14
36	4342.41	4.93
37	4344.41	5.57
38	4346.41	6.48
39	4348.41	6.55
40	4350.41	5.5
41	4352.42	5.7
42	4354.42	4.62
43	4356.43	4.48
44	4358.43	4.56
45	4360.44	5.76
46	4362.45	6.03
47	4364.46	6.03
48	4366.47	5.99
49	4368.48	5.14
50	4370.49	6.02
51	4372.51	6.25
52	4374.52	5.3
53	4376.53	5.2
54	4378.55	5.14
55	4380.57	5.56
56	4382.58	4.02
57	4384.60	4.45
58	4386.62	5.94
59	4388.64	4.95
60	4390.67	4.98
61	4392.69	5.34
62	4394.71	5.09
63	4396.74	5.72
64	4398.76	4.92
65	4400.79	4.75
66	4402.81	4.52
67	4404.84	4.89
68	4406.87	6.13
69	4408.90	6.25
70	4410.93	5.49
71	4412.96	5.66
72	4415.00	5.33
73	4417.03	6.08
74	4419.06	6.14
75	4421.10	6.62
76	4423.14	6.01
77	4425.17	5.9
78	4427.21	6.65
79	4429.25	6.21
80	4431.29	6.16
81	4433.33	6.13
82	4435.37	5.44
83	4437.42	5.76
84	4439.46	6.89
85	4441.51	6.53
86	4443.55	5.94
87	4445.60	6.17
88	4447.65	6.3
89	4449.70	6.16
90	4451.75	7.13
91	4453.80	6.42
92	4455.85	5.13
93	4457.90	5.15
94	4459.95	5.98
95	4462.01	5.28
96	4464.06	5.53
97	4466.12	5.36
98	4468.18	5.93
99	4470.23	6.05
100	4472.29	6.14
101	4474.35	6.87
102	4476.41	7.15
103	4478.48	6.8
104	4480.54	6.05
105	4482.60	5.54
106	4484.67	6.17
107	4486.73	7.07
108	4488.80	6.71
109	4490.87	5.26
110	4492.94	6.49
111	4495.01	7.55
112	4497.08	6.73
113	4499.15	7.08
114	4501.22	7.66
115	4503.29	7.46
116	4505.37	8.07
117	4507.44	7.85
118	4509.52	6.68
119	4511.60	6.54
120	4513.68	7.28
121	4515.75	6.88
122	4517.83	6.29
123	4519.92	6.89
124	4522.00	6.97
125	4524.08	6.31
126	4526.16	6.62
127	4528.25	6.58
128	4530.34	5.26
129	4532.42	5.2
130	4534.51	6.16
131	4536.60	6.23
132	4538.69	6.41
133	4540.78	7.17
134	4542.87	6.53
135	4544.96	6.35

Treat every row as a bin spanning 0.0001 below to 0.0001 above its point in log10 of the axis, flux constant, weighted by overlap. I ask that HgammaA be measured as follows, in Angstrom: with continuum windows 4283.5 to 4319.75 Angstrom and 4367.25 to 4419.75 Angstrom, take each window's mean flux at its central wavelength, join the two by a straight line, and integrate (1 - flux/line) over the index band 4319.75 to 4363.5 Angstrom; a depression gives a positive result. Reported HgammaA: -4.4 Angstrom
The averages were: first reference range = 4.06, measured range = 5.09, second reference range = 5.36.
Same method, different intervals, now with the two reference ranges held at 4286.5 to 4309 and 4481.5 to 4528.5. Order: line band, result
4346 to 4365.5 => -4.2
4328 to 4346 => -2.5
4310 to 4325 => -3.1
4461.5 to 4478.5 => 0.5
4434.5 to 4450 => -0.7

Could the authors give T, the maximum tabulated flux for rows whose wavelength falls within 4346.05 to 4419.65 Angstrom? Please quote 6.55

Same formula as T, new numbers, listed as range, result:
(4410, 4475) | 7.13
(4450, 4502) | 7.66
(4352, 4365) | 6.03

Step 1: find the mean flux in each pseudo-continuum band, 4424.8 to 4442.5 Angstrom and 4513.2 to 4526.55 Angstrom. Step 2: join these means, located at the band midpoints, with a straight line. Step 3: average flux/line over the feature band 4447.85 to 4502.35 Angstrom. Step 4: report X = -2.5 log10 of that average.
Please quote 0.029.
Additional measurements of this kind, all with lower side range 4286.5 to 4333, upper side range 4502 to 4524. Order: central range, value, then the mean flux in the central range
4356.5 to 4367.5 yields -0.129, 5.57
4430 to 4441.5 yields -0.024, 6.12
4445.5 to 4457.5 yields 0.006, 6.17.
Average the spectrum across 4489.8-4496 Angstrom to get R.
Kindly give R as 6.42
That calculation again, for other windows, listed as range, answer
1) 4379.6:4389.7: 4.98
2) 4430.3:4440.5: 6.07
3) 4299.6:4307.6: 3.42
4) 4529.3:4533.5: 5.24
